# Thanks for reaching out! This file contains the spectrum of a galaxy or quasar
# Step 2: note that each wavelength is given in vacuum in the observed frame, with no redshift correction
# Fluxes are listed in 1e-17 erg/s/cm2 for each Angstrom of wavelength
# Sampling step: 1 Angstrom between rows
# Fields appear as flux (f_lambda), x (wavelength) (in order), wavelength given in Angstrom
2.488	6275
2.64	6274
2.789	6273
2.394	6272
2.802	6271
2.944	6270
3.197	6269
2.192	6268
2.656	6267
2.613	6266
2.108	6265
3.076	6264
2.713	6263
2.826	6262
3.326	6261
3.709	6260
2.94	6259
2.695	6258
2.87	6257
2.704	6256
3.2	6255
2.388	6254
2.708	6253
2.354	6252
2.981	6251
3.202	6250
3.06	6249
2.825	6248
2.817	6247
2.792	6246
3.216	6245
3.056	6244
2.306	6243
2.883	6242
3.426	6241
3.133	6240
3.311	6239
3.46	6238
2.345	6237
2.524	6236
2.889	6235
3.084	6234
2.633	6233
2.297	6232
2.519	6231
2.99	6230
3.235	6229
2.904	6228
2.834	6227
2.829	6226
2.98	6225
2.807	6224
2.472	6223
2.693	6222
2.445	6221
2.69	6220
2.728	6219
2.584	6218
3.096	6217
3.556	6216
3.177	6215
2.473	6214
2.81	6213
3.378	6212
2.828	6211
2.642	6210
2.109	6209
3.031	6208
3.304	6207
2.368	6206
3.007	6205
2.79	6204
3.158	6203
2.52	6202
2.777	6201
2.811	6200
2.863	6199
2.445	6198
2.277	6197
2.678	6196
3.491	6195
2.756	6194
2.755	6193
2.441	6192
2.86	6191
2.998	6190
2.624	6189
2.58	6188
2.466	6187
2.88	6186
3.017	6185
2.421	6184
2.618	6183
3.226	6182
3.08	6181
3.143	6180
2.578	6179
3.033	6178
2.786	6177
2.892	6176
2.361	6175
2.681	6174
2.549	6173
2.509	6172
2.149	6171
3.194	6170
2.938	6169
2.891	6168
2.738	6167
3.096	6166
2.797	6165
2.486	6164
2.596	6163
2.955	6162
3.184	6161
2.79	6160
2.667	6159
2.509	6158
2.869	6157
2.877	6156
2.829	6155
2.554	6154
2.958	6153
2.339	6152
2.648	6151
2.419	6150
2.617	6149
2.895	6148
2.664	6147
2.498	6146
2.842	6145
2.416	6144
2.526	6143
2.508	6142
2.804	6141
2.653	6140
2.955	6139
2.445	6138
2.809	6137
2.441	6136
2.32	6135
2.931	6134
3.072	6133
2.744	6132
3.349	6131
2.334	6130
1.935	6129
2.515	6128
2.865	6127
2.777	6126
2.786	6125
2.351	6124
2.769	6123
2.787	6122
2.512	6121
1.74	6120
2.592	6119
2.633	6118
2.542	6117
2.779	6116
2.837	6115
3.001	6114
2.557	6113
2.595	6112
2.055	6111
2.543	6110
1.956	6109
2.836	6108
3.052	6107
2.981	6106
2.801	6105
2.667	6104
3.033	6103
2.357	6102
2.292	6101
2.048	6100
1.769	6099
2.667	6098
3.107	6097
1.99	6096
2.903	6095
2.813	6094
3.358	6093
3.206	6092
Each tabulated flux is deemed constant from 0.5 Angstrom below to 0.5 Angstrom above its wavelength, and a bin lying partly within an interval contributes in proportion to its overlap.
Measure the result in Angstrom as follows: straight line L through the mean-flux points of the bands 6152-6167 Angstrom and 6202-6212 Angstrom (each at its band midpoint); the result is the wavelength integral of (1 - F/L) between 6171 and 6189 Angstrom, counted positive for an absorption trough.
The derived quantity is 0.4 Angstrom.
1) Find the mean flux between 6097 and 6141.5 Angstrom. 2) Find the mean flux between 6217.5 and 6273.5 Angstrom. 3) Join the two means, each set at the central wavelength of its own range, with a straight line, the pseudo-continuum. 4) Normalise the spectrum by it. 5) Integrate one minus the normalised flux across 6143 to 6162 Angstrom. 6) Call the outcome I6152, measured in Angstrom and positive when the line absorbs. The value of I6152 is -0.3 Angstrom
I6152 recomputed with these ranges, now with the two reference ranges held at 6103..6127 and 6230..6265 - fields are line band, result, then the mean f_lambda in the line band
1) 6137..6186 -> -0.3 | 2.74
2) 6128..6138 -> 0.1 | 2.64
